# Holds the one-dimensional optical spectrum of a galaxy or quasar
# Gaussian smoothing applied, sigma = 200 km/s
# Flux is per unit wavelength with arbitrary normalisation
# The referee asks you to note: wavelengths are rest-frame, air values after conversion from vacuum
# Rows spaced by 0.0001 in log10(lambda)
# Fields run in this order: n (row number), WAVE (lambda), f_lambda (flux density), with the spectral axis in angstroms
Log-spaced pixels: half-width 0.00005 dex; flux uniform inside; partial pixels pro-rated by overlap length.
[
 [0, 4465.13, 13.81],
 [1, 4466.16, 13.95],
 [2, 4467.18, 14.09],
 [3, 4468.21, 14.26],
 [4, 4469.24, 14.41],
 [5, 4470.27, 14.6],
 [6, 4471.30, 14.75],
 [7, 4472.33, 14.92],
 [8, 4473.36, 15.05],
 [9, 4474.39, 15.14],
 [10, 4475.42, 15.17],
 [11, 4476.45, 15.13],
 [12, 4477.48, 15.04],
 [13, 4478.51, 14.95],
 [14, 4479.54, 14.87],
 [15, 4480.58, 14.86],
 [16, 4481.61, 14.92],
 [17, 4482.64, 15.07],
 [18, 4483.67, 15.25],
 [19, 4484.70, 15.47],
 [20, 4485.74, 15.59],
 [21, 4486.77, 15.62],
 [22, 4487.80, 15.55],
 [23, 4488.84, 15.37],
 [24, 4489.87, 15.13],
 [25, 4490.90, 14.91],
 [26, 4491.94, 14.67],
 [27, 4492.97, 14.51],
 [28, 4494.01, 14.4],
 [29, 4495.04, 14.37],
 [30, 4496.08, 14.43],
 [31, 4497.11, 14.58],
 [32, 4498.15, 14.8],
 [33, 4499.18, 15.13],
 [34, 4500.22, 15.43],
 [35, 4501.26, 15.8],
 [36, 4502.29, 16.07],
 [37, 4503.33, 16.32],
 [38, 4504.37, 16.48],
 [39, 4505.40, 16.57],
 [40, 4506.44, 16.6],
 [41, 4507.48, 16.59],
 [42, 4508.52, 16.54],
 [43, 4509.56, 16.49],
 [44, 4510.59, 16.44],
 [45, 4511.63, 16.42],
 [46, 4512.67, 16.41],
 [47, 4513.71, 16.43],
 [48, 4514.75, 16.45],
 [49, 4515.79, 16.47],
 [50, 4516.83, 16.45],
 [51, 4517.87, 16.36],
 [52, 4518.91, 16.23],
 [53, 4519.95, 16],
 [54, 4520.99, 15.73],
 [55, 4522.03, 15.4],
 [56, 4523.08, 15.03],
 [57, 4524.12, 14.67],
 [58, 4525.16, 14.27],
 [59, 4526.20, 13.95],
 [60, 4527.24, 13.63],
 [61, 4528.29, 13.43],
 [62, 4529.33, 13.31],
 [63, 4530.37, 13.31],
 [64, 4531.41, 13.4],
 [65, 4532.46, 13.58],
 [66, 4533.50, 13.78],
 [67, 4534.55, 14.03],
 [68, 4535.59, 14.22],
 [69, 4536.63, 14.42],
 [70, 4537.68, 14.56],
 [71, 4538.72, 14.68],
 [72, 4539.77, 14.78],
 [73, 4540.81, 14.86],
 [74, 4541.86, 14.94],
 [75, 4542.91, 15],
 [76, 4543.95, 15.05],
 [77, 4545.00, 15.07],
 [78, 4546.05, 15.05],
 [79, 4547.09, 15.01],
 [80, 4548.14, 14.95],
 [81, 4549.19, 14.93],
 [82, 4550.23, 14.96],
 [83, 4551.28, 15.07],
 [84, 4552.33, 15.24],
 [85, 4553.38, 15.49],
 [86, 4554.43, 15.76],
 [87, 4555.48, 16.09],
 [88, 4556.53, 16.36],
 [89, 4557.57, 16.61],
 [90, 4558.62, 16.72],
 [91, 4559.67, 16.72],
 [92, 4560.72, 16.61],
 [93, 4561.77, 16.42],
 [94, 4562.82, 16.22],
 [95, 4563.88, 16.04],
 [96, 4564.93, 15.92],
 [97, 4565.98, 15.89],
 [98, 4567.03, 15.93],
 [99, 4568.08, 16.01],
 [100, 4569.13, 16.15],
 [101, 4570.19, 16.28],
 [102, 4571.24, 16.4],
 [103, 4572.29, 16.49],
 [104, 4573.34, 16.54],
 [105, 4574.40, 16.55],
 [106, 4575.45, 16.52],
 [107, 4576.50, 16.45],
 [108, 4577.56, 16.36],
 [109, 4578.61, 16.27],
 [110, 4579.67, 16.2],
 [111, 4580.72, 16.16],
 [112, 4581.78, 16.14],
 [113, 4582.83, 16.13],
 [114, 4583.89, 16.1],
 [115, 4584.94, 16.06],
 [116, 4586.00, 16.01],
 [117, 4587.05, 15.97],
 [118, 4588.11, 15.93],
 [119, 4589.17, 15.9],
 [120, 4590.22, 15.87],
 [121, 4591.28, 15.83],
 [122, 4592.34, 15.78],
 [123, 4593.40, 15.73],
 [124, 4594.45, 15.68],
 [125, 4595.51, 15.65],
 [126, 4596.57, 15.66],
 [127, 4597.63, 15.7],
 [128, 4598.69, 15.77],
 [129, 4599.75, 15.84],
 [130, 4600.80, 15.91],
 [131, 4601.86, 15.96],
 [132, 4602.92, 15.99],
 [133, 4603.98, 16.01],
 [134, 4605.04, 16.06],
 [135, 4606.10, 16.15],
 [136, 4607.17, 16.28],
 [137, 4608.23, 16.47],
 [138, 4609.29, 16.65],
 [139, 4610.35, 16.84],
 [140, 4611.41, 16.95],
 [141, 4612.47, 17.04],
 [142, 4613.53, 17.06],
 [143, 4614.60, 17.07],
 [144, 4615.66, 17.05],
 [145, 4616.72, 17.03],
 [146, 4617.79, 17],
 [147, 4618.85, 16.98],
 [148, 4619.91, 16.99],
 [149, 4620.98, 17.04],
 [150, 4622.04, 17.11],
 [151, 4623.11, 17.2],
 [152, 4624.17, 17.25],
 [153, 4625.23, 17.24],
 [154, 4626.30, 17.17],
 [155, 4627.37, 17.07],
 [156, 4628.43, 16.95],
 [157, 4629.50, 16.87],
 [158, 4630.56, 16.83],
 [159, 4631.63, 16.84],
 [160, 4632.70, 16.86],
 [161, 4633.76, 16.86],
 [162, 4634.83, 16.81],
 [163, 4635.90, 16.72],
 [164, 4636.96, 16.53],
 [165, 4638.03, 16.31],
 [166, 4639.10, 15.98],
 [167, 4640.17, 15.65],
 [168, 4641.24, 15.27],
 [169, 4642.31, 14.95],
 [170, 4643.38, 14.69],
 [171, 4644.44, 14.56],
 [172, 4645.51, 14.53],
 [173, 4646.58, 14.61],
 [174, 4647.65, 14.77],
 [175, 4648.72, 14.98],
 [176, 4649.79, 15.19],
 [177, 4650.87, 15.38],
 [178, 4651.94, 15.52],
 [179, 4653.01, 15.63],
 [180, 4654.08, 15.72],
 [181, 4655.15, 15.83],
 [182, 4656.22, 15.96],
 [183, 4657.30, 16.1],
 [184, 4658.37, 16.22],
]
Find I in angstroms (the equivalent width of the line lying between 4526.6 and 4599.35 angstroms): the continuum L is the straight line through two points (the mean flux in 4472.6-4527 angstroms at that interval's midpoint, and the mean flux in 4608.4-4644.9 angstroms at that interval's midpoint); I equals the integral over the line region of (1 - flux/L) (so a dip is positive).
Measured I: 2.5 angstroms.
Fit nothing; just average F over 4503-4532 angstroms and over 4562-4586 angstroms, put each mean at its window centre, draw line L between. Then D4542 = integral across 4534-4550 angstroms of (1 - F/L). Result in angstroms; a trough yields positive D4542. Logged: 1.1 angstroms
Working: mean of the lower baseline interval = 15.5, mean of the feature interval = 14.8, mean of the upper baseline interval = 16.2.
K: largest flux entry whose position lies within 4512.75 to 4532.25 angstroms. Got 16.47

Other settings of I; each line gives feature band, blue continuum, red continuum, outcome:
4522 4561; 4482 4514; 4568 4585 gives 2.8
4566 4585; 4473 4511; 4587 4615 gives -0.4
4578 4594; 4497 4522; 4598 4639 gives 0.5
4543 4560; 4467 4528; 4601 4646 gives 0.3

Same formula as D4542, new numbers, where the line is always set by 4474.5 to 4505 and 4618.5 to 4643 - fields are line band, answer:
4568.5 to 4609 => 0.3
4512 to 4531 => 0.4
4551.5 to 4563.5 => -0.2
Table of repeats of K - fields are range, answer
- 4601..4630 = 17.25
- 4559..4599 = 16.72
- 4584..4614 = 17.06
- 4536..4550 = 15.07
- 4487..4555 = 16.6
